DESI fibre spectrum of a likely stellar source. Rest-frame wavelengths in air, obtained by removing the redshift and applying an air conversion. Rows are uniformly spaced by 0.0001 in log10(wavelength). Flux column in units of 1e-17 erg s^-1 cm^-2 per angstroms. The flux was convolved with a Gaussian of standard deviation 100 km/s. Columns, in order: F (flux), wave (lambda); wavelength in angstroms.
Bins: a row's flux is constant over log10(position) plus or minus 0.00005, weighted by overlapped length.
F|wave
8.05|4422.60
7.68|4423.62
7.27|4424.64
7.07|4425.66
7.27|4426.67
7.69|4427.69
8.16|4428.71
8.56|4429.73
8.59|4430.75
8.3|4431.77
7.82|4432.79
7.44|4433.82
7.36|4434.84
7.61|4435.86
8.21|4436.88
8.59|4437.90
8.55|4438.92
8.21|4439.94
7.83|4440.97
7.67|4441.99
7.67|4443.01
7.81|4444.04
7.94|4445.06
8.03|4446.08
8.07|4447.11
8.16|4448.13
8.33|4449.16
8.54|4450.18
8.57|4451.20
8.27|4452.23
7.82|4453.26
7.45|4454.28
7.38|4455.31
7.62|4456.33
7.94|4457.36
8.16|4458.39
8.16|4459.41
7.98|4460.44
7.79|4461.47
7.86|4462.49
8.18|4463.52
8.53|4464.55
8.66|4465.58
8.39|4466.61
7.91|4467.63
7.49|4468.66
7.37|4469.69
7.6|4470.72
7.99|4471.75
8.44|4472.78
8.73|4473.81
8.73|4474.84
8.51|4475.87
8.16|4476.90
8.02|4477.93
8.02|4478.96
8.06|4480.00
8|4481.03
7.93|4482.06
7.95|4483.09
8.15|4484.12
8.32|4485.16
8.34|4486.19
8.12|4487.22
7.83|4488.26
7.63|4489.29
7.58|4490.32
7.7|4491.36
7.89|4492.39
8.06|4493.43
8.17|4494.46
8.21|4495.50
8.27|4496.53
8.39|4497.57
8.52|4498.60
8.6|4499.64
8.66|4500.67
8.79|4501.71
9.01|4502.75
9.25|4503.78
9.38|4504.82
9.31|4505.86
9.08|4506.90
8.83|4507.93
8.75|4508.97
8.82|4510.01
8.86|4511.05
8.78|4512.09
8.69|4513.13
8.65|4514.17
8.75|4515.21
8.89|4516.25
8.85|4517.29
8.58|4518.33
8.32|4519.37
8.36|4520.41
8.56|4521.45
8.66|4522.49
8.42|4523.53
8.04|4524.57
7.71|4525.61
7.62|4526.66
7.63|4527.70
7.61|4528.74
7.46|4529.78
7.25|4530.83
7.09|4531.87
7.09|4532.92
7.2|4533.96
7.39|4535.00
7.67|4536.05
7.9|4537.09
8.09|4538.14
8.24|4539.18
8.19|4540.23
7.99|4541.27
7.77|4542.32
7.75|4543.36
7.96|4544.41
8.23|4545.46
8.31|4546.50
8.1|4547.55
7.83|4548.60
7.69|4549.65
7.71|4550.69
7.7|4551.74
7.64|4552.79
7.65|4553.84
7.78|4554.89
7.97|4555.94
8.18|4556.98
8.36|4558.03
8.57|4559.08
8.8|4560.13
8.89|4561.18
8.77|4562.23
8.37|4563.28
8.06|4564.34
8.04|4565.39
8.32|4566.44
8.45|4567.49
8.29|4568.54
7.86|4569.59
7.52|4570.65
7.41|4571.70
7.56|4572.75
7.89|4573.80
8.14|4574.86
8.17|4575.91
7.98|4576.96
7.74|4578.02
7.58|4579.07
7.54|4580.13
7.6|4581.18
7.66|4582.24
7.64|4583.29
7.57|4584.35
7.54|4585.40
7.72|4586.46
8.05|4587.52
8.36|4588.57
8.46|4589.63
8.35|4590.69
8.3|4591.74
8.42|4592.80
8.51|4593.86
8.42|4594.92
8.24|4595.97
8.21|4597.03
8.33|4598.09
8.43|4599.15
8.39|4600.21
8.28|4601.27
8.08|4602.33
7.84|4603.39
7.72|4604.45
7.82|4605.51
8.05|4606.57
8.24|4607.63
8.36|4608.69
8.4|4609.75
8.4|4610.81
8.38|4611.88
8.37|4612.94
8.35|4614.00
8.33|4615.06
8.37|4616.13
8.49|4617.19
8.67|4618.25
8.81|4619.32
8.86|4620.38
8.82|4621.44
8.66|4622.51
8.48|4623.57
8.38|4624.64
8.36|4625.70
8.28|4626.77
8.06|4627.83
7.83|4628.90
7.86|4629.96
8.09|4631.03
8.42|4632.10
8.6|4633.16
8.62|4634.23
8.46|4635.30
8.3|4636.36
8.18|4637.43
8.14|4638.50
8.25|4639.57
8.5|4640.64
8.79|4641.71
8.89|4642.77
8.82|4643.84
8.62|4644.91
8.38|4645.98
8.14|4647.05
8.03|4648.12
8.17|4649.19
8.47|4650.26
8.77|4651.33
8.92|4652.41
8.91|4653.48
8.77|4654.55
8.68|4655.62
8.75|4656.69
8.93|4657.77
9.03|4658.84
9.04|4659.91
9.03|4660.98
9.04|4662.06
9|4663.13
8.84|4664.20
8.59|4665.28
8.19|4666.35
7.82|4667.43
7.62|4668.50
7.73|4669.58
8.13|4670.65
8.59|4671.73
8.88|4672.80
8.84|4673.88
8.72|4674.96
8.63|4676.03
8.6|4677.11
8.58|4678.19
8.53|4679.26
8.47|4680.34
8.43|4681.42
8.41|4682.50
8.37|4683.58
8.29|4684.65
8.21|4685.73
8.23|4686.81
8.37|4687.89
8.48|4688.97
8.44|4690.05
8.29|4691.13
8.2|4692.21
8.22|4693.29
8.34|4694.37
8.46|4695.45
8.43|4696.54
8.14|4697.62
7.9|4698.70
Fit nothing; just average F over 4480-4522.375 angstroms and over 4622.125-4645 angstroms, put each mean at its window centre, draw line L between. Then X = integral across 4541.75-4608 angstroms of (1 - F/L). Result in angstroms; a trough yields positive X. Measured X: 3.0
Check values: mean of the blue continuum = 8.47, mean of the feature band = 8.04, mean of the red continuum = 8.39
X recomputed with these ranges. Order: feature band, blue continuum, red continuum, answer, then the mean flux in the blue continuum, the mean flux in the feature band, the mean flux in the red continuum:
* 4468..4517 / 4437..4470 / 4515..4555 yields -2.35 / 8.04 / 8.37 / 7.94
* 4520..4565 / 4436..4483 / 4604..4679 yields 1.60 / 8.07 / 7.96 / 8.47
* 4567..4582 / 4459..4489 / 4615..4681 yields 0.91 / 8.11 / 7.83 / 8.51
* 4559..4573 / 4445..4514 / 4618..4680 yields 0.30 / 8.25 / 8.21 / 8.52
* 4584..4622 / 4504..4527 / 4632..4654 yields 1.17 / 8.64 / 8.28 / 8.5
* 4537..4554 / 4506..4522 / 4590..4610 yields 1.23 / 8.73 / 7.93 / 8.23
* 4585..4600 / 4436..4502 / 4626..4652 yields 0.08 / 8.1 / 8.25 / 8.36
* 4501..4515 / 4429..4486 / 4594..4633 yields -1.35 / 8.06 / 8.93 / 8.31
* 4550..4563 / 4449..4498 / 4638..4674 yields 0.20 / 8.06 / 8.17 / 8.56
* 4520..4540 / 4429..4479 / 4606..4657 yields 1.06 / 8.06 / 7.79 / 8.45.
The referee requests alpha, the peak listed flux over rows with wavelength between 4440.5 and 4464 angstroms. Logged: 8.57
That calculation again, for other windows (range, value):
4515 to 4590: 8.89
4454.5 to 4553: 9.38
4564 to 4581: 8.45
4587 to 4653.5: 8.92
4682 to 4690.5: 8.48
